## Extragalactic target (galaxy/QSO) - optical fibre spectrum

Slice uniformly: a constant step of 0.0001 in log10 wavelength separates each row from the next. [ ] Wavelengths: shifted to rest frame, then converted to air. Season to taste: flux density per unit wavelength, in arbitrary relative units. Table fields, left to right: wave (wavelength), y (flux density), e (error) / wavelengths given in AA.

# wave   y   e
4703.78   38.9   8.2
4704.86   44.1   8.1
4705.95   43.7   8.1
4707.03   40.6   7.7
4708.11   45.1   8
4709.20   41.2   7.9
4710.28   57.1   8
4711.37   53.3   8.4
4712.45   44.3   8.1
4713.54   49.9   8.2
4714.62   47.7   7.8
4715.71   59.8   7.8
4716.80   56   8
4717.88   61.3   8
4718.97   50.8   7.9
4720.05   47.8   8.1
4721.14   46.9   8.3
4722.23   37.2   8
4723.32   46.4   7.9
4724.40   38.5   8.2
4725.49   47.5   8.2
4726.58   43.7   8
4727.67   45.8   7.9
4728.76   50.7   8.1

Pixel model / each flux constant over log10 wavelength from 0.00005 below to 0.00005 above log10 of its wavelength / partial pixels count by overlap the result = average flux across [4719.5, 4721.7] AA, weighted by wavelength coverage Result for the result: 47.3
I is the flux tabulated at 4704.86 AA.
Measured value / 44.1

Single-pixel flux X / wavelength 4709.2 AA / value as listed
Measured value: 41.2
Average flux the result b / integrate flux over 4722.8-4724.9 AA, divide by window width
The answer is 42.6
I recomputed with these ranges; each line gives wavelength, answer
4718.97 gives 50.8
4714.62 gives 47.7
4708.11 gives 45.1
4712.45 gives 44.3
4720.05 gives 47.8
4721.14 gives 46.9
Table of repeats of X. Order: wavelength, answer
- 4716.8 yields 56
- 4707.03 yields 40.6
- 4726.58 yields 43.7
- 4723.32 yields 46.4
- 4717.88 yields 61.3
